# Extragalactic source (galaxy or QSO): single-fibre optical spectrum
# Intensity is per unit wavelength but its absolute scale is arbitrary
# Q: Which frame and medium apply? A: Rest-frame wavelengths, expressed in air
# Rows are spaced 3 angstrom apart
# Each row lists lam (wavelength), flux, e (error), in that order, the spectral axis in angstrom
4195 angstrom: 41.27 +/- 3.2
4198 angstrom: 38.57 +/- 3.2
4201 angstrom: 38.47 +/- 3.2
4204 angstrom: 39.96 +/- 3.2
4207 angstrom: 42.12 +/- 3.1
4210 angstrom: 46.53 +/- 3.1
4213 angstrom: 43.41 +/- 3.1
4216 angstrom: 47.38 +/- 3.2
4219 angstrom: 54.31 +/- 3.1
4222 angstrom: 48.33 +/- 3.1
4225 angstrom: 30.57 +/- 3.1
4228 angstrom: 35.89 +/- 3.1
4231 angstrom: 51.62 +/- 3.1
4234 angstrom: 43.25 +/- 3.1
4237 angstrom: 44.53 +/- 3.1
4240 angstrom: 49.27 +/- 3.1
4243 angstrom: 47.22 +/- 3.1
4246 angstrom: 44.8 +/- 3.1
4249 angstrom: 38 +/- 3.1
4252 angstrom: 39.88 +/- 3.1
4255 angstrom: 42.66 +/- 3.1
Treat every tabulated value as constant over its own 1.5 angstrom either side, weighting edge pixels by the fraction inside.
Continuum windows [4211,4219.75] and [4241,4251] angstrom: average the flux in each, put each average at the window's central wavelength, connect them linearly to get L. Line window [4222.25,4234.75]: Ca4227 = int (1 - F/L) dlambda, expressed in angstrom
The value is 1.3 angstrom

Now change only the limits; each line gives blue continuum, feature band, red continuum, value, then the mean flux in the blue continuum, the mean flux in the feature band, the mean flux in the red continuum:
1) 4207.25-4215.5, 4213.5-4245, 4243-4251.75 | -1.2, 44.8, 45.2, 42.2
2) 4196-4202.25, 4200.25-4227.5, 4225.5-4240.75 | -1.6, 38.7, 43.3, 43.8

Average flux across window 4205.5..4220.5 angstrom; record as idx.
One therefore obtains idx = 46.8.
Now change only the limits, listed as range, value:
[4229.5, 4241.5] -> 47.2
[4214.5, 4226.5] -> 45.1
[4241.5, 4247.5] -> 46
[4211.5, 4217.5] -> 45.4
